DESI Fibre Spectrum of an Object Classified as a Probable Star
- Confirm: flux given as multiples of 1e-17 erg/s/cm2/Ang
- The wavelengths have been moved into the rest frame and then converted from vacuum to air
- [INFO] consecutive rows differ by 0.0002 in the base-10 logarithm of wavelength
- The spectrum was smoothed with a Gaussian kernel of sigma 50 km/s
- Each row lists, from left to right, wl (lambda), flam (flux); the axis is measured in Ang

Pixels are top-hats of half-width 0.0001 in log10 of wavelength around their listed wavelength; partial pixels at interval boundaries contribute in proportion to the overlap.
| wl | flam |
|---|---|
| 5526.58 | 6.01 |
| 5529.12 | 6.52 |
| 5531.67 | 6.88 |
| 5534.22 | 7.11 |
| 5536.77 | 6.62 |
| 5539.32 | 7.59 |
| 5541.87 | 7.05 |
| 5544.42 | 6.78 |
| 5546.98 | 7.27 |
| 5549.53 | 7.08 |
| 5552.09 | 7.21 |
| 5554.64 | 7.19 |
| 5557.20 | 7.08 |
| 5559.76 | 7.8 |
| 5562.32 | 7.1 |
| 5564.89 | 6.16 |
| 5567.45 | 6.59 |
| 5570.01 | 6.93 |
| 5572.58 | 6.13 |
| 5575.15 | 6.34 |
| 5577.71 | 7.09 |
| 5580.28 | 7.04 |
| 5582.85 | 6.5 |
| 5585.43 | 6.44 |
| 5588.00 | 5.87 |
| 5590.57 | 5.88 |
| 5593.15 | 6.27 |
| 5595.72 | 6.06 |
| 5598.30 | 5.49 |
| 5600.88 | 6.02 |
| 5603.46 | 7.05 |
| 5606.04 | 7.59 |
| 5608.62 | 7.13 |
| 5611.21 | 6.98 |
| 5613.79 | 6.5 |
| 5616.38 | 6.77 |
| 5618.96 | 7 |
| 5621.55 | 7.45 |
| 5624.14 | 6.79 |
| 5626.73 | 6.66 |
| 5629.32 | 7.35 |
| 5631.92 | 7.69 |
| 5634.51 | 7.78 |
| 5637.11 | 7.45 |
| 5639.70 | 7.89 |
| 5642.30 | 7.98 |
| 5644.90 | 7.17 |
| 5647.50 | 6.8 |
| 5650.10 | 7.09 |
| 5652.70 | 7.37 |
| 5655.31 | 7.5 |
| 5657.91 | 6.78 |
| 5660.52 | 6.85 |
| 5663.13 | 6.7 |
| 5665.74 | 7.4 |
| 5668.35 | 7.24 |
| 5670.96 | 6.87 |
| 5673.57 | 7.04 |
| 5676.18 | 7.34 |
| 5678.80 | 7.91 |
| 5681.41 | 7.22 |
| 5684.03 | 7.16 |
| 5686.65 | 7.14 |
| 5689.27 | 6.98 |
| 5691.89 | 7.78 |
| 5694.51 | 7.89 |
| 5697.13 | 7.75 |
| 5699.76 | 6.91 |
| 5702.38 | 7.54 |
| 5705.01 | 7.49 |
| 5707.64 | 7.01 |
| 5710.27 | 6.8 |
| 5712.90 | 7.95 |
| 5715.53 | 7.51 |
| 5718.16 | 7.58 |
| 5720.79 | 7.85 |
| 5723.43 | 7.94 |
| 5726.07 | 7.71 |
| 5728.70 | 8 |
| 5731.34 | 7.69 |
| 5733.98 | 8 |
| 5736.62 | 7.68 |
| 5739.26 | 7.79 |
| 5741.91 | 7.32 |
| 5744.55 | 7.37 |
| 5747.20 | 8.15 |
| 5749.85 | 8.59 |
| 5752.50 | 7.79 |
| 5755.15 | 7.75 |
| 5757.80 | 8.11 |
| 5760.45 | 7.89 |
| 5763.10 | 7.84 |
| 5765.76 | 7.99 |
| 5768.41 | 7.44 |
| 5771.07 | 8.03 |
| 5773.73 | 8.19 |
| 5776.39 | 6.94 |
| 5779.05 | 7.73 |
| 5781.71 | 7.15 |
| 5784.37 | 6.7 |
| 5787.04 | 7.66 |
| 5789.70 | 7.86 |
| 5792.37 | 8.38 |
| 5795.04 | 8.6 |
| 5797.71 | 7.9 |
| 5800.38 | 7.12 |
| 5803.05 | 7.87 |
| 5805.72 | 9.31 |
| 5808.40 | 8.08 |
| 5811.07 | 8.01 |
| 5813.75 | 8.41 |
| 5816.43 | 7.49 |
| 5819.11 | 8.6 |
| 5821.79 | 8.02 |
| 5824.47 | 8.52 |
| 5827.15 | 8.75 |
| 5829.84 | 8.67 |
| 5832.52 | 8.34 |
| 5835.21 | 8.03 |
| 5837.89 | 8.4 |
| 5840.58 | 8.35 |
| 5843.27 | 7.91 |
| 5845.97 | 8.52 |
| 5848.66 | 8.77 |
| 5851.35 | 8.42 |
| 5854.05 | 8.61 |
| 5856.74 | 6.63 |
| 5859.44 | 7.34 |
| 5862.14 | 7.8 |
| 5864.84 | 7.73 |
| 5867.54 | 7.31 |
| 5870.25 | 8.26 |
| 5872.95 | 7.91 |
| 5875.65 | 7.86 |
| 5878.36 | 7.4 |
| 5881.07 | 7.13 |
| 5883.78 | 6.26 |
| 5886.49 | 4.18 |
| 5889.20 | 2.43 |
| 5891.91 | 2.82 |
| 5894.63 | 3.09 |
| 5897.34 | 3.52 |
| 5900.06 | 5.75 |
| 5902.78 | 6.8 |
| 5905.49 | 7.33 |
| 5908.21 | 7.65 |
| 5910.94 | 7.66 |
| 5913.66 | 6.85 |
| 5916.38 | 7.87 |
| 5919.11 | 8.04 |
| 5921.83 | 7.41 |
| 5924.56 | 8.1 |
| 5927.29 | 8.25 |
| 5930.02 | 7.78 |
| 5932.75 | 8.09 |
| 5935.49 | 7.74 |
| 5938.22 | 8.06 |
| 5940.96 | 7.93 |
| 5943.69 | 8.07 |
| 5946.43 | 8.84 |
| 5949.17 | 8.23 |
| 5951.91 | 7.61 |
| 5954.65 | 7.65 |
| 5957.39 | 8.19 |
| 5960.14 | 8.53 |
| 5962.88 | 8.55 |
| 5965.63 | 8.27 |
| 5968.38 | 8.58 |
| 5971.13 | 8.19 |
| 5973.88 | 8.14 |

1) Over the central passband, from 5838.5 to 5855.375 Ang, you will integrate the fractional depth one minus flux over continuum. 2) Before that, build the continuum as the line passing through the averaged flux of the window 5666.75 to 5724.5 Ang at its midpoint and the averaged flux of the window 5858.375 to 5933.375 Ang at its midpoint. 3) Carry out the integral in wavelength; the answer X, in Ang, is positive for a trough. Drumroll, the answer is -3.8 Ang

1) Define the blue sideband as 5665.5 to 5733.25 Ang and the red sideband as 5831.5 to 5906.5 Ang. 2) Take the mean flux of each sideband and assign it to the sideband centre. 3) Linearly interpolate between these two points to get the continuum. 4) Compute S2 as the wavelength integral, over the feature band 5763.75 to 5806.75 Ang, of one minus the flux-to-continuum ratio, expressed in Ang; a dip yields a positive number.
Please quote -3.80 Ang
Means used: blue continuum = 7.46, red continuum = 6.88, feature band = 7.79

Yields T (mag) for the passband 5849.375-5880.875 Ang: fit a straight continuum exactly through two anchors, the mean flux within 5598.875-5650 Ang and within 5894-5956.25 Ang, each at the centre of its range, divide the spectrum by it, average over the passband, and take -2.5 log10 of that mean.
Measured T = -0.06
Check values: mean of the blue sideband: 7.14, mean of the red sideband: 7.37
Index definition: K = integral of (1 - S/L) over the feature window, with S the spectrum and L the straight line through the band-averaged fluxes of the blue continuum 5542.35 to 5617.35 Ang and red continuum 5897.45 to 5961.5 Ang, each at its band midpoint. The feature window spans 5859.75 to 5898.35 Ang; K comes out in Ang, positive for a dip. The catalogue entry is 7.7 Ang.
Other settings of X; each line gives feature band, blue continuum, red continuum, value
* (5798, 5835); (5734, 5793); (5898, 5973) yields -2.22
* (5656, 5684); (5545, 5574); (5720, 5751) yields 1.35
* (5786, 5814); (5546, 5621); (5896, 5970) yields -3.01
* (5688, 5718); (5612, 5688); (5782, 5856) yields 0.32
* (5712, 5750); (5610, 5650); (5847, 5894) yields -3.95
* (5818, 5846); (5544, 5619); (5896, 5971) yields -3.62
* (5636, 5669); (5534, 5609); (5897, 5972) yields -1.34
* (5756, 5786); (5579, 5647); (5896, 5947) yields -1.98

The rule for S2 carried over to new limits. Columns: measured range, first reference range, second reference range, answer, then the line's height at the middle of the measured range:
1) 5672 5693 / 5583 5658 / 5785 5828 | 0.0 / 7.32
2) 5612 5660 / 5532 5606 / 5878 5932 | -4.2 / 6.64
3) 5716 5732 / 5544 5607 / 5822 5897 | -1.9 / 6.95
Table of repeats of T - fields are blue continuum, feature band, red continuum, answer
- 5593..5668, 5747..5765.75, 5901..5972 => -0.086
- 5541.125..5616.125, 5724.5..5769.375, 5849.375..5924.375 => -0.168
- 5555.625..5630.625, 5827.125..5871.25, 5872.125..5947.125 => -0.192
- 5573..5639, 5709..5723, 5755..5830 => -0.014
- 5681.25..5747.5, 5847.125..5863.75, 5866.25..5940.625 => -0.144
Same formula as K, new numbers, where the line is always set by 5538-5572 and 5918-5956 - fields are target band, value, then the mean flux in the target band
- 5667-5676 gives 0.3 Ang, 7.09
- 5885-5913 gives 9.7 Ang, 5.17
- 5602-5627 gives 0.7 Ang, 7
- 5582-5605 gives 3.1 Ang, 6.18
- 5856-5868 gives 0.6 Ang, 7.4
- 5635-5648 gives -0.5 Ang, 7.52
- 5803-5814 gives -1.0 Ang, 8.38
